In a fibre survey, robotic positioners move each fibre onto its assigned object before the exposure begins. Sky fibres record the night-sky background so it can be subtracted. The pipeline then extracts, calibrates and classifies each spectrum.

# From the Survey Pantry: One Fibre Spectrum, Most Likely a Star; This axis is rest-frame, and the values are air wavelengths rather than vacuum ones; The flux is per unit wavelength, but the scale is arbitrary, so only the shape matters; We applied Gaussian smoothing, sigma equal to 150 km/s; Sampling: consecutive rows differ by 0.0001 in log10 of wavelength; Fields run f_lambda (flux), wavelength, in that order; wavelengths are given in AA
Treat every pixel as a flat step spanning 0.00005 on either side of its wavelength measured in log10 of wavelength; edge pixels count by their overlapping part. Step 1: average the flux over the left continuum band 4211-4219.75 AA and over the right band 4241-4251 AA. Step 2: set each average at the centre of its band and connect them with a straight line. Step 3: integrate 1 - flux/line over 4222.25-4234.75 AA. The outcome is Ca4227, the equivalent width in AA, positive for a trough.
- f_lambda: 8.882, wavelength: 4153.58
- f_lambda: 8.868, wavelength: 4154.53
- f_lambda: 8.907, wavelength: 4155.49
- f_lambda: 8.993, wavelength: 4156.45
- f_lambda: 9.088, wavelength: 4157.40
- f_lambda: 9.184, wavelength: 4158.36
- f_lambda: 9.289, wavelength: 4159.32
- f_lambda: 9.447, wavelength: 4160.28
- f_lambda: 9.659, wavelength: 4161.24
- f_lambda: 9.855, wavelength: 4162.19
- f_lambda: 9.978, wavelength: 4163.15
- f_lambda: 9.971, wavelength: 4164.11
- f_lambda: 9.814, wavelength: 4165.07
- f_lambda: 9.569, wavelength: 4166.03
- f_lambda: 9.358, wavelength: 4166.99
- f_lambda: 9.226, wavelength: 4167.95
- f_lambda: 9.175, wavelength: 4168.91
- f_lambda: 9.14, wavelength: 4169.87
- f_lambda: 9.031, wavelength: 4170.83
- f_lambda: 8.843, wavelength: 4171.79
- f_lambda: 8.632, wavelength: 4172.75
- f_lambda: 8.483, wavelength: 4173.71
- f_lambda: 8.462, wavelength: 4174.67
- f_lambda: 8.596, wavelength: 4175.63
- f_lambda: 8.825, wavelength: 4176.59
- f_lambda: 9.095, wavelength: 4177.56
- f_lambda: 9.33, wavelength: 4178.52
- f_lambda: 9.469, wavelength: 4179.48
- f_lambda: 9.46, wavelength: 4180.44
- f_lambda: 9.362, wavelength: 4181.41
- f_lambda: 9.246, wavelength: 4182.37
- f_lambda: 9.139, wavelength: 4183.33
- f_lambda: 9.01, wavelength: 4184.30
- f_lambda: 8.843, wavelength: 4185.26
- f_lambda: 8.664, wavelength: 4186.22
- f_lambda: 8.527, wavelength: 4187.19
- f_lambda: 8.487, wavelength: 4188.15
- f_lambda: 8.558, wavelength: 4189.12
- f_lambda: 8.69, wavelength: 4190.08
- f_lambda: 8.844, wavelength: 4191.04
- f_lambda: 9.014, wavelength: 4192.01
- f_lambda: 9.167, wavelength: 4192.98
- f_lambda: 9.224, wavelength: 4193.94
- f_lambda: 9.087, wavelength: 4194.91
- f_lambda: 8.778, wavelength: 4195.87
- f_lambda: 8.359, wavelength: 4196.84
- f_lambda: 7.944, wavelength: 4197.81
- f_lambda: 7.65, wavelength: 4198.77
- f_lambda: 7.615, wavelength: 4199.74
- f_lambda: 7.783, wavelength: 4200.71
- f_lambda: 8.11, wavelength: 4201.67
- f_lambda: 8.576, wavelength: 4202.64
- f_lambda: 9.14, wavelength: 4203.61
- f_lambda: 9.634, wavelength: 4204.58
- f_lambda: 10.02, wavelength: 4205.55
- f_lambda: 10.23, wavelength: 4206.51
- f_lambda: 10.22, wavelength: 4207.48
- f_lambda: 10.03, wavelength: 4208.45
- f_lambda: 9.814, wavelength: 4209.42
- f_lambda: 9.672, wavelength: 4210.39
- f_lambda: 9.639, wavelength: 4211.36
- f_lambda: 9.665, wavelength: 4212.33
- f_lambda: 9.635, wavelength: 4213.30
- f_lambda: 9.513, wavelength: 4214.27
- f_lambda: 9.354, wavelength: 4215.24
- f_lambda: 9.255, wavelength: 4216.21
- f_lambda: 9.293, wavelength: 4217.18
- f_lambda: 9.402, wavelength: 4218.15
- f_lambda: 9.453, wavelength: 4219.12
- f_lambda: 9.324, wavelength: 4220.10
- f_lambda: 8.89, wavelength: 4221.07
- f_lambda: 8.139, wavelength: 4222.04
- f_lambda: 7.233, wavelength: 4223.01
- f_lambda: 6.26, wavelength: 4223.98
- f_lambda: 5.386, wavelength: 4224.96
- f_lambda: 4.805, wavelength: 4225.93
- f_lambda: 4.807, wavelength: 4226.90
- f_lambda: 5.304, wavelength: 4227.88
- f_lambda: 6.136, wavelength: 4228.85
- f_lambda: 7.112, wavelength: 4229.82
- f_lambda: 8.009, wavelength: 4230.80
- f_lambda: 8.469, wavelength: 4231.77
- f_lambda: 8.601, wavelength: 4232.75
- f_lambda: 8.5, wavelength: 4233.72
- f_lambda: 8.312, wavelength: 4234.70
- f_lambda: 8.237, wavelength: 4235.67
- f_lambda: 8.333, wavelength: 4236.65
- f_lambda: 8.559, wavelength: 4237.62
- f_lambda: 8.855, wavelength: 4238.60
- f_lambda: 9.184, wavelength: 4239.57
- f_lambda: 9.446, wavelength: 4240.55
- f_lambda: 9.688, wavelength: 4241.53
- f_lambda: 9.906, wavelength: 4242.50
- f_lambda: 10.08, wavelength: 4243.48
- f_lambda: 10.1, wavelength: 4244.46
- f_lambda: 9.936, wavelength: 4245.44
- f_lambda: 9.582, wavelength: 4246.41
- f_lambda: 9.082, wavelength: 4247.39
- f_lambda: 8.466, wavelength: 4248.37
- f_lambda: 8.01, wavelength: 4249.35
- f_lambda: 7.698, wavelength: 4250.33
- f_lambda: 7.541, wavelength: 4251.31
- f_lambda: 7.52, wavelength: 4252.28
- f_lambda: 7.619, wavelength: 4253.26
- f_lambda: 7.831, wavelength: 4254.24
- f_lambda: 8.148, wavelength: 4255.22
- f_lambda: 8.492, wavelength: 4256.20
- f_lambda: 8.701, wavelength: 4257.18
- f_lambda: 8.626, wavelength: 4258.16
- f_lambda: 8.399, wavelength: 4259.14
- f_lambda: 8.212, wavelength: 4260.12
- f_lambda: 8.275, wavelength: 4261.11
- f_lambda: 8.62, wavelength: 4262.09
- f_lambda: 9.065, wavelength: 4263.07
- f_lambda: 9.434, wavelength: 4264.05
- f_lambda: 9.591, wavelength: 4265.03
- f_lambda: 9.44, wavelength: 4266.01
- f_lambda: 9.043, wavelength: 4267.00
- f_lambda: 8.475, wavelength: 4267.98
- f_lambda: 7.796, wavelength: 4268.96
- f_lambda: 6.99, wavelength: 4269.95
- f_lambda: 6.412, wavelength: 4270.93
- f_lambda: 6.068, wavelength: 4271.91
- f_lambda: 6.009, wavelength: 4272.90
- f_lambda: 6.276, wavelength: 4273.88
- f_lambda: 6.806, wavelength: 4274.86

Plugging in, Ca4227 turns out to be 3.4 AA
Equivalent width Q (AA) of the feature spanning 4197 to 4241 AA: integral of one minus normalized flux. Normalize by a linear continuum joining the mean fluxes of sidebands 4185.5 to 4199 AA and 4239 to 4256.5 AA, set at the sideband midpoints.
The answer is 1.5 AA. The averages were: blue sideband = 8.67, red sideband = 8.8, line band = 8.43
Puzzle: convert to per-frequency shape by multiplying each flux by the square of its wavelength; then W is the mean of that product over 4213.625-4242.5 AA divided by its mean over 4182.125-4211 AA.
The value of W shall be 0.92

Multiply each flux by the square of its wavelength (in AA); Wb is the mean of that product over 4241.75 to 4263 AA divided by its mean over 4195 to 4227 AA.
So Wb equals 1.02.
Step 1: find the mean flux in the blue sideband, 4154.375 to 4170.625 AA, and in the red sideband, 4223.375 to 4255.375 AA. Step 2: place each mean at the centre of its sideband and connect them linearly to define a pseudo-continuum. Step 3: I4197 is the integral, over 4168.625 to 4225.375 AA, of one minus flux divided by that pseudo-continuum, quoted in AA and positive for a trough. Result -0.7 AA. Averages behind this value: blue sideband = 9.38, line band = 8.89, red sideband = 8.04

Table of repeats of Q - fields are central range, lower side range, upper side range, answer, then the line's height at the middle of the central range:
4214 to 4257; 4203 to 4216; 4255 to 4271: 4.0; 9.13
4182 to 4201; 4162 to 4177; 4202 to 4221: 1.5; 9.37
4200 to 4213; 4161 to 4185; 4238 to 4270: -0.5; 9.02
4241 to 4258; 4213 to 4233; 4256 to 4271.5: -1.0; 8.23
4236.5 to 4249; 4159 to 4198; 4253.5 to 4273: -1.4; 8.42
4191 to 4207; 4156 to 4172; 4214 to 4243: -0.1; 8.7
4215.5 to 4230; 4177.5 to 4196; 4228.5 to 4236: 1.4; 8.17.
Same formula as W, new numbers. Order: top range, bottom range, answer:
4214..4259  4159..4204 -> 0.95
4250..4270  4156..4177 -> 0.95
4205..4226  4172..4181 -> 1.02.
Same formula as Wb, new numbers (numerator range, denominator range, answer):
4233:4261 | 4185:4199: 1.03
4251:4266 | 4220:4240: 1.14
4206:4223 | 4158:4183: 1.04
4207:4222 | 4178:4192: 1.07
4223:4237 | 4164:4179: 0.79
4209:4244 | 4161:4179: 0.94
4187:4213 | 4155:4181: 0.99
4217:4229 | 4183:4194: 0.83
